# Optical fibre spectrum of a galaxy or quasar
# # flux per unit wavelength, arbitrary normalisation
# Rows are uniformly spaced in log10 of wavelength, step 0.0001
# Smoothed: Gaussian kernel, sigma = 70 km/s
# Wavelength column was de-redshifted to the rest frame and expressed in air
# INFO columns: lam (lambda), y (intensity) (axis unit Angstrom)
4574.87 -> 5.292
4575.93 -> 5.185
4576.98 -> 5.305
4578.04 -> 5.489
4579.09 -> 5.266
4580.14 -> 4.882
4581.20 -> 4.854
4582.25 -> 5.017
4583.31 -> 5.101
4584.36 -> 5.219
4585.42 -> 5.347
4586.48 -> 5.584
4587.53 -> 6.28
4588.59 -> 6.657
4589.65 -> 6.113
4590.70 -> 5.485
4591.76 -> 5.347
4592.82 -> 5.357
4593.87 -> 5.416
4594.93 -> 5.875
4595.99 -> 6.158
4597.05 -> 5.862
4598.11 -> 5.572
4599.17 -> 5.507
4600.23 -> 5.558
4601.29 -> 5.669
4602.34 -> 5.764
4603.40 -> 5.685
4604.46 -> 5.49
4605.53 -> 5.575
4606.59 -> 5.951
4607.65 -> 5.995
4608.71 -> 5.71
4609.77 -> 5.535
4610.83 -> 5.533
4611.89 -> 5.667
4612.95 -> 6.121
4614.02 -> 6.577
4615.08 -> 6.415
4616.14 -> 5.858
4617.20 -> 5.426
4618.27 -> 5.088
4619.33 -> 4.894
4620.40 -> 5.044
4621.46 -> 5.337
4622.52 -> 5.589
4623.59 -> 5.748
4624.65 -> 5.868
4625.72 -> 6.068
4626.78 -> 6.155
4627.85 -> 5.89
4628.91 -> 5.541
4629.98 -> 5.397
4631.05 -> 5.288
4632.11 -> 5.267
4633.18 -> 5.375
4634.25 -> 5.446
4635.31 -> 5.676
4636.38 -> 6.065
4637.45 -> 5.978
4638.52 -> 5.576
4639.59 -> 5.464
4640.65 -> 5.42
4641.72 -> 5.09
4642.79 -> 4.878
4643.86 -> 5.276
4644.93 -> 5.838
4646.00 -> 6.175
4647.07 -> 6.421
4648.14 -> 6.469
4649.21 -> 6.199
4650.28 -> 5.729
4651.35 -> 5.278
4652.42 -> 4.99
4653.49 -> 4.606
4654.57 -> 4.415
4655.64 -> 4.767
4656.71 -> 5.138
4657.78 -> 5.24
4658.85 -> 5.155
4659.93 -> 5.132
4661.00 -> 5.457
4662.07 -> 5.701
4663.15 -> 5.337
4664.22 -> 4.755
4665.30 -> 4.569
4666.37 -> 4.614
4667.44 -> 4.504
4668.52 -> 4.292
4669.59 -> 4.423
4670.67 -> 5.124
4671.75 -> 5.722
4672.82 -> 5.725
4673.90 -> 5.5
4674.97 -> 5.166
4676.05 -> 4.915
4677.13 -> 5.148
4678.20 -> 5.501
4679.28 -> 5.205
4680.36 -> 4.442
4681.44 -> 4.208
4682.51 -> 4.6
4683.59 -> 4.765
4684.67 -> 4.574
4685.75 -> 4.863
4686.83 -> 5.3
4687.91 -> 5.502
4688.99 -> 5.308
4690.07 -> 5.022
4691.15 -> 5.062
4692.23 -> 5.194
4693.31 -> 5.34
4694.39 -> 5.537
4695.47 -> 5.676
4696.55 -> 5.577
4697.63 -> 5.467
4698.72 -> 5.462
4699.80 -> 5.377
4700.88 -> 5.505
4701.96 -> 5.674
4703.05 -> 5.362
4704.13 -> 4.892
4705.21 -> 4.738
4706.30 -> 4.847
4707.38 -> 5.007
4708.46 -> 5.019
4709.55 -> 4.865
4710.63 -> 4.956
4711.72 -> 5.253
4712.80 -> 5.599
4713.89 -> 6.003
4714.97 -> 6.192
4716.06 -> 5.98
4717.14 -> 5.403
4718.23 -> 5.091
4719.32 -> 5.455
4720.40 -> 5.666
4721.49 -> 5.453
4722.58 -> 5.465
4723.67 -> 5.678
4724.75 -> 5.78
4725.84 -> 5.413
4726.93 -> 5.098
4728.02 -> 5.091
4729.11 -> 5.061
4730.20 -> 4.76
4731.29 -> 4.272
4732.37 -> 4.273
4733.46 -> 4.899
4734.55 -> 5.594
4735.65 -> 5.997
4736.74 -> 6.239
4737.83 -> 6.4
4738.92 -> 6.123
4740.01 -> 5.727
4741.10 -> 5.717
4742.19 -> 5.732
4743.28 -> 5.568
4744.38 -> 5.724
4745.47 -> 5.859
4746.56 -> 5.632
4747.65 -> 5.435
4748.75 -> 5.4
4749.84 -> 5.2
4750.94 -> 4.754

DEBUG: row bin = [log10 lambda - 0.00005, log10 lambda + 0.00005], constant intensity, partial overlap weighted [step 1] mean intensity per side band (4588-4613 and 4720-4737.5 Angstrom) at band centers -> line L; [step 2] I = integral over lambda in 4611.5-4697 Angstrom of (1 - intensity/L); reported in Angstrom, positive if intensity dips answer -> 3.2 Angstrom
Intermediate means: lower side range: 5.73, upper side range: 5.3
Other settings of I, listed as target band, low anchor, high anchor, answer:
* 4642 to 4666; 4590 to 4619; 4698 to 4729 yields 0.95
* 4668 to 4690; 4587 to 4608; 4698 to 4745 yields 2.04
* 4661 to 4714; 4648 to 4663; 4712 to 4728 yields 2.92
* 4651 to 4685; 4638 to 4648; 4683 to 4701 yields 2.89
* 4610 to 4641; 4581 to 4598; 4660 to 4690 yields -1.65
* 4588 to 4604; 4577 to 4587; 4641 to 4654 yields -1.39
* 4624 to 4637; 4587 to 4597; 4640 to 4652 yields 0.17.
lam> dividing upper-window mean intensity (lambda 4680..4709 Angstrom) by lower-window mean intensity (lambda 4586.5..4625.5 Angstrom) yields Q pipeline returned 0.90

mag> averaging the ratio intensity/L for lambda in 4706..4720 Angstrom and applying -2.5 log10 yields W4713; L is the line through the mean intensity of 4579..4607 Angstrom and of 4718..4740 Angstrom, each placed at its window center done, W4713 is 0.010 mag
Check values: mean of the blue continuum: 5.58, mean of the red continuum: 5.4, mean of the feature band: 5.37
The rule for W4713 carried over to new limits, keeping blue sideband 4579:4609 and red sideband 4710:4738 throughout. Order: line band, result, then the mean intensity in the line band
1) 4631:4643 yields 0.010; 5.48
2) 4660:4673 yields 0.101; 5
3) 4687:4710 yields 0.038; 5.26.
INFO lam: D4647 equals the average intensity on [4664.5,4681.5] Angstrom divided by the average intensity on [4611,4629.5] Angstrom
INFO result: 0.9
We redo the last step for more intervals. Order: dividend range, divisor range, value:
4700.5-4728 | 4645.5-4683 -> 1.04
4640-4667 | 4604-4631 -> 0.93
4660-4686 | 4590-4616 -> 0.86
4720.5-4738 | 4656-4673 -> 1.06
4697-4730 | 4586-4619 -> 0.93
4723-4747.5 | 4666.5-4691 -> 1.10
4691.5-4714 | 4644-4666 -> 0.99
